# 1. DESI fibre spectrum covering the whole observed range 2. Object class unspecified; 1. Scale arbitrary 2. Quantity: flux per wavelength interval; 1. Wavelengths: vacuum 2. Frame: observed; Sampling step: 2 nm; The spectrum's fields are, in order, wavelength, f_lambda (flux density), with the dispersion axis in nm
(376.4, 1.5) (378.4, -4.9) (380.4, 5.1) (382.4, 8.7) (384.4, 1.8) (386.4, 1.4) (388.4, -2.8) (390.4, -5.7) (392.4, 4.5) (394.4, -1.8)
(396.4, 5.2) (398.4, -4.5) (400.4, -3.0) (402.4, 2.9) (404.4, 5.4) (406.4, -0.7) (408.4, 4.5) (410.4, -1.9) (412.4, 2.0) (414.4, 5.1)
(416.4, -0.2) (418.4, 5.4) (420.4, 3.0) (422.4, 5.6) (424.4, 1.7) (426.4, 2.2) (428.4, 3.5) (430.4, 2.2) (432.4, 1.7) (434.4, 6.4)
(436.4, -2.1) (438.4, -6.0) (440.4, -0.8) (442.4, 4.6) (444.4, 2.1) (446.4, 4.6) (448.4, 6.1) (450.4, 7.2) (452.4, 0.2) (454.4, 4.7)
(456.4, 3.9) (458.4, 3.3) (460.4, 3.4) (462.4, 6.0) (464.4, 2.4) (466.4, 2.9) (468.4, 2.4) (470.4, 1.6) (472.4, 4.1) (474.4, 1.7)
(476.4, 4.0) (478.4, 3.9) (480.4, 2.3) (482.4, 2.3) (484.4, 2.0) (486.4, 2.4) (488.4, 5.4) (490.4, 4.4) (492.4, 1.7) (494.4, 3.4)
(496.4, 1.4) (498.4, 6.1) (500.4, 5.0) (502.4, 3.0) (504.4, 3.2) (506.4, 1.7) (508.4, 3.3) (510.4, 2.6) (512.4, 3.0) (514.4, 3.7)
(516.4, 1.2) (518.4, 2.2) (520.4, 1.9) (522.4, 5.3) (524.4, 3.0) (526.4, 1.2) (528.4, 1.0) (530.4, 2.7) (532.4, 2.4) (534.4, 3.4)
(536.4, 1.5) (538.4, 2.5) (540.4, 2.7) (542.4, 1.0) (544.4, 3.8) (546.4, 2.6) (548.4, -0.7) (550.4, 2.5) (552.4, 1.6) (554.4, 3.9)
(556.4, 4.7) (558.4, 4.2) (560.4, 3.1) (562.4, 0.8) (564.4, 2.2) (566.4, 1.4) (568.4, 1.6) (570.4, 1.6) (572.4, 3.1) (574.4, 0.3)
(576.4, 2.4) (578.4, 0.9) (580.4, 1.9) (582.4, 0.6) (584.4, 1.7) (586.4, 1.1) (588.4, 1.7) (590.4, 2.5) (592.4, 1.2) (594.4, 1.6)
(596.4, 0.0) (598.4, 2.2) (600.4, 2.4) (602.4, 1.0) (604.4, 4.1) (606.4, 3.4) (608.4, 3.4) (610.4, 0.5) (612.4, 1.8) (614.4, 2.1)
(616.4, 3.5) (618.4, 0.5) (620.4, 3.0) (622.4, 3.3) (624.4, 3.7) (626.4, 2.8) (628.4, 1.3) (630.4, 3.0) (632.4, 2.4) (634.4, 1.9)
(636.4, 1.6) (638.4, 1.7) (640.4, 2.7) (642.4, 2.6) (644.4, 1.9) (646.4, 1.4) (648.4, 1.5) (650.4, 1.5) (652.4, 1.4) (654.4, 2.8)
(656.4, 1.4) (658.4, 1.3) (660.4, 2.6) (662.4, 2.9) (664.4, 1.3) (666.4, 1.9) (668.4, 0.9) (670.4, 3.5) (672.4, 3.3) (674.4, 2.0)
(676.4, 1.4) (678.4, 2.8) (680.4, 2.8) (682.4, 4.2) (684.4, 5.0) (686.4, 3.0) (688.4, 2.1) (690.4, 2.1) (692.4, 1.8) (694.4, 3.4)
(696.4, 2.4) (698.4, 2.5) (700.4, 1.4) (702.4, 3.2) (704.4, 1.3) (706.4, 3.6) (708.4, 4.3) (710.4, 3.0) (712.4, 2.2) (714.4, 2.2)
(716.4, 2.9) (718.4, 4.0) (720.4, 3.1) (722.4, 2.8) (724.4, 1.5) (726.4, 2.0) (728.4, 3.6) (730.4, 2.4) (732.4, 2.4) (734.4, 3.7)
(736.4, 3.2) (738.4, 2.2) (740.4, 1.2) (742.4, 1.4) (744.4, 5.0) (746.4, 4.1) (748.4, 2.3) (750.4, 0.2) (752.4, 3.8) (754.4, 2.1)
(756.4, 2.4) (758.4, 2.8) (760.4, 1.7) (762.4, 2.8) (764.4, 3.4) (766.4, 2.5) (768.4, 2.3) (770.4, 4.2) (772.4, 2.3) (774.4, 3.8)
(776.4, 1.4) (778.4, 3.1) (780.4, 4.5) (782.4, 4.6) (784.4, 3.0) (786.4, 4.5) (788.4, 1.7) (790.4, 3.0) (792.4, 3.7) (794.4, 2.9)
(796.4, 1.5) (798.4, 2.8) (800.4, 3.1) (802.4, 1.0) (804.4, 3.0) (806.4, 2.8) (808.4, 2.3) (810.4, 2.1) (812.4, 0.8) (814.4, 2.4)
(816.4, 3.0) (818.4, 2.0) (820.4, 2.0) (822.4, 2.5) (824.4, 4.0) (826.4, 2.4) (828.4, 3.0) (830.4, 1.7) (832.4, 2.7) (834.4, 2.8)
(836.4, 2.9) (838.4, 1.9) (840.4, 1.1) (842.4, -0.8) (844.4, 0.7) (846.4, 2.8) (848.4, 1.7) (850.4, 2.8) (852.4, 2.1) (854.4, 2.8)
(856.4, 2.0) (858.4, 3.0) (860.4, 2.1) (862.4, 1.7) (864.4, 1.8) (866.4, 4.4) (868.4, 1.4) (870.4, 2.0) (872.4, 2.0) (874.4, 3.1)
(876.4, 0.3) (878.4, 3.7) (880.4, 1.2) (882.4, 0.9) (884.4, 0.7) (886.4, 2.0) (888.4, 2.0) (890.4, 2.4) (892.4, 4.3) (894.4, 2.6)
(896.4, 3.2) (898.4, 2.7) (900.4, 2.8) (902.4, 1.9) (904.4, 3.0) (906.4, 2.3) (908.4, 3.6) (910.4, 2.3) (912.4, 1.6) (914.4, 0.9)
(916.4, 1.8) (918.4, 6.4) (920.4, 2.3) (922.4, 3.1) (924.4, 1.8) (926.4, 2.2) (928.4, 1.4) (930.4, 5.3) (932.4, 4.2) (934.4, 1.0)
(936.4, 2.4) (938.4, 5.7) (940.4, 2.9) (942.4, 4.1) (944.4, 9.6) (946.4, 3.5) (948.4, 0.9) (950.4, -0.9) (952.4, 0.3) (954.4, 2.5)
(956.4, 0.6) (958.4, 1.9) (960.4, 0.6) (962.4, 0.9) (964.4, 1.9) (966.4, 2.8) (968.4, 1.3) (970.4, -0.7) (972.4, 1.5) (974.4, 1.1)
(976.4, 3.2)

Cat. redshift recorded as 0.833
